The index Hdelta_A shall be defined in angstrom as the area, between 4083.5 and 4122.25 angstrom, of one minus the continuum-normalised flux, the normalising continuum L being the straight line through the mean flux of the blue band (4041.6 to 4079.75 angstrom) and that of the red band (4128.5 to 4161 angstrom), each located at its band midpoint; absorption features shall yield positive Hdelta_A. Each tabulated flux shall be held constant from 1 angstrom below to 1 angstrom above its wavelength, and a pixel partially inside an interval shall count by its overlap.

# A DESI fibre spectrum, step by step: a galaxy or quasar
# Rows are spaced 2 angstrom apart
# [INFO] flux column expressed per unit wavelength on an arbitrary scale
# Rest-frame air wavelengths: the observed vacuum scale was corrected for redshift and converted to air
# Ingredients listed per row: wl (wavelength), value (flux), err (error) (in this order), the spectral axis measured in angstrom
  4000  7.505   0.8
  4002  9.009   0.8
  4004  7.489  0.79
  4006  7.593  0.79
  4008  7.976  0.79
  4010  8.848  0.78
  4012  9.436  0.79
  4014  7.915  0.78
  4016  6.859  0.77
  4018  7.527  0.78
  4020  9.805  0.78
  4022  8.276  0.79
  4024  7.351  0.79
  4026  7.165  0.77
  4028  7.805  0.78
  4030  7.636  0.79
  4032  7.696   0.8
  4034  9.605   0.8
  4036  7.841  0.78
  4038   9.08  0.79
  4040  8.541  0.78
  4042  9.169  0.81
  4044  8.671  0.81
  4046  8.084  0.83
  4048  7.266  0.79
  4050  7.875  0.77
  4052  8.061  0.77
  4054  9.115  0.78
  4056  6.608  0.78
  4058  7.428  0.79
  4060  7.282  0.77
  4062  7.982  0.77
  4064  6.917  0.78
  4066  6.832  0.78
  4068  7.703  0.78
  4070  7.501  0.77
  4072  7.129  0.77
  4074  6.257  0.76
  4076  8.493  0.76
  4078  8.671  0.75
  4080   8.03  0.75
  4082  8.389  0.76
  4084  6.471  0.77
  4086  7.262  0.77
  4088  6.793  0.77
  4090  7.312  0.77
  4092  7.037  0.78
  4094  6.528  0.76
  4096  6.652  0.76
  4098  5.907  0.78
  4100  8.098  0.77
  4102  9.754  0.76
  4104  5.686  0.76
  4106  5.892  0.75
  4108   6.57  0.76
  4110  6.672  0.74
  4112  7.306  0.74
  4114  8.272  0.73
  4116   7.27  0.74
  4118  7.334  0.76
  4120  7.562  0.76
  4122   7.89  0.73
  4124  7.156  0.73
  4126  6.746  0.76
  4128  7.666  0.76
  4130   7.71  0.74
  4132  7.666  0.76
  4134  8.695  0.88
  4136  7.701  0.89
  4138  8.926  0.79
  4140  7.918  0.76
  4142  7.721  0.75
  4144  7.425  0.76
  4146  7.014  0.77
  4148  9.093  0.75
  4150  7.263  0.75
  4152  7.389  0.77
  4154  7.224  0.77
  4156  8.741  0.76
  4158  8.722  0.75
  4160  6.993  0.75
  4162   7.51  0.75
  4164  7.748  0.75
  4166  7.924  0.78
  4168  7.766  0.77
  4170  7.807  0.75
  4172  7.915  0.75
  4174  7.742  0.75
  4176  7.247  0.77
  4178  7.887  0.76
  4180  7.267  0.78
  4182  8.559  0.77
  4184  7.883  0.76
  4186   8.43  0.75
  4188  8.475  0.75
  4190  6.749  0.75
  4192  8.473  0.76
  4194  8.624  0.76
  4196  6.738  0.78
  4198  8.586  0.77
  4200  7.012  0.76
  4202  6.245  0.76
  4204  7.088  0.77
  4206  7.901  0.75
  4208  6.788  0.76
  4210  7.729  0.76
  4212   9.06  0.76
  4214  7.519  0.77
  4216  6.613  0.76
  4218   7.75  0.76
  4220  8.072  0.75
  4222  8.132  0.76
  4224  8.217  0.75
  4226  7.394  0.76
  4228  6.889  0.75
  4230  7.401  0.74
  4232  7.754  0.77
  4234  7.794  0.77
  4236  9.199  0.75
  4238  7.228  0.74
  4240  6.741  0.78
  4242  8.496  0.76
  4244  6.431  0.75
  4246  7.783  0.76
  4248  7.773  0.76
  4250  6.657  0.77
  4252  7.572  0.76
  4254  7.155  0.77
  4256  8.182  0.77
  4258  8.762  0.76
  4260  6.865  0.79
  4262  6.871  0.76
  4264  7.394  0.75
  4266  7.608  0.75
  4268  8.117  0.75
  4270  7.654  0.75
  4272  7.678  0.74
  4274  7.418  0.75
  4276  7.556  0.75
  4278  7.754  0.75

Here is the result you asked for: 3.46 angstrom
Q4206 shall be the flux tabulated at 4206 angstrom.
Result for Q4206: 7.901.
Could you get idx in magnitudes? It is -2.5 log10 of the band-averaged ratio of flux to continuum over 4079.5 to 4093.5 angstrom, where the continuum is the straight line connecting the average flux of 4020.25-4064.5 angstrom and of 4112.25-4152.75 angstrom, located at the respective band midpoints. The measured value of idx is 0.09 mag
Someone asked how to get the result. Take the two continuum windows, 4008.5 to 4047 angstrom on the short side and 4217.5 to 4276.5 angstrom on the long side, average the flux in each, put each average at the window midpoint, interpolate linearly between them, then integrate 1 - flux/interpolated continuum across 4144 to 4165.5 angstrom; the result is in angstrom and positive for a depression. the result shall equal 0.4 angstrom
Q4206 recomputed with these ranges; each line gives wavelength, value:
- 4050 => 7.875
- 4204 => 7.088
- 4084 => 6.471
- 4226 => 7.394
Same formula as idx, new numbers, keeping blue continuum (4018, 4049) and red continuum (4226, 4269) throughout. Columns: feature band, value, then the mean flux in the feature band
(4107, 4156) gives 0.043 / 7.61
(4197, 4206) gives 0.057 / 7.31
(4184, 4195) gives -0.053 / 8.13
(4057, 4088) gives 0.090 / 7.47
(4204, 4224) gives -0.009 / 7.72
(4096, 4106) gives 0.126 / 7.14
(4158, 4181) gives 0.019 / 7.67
